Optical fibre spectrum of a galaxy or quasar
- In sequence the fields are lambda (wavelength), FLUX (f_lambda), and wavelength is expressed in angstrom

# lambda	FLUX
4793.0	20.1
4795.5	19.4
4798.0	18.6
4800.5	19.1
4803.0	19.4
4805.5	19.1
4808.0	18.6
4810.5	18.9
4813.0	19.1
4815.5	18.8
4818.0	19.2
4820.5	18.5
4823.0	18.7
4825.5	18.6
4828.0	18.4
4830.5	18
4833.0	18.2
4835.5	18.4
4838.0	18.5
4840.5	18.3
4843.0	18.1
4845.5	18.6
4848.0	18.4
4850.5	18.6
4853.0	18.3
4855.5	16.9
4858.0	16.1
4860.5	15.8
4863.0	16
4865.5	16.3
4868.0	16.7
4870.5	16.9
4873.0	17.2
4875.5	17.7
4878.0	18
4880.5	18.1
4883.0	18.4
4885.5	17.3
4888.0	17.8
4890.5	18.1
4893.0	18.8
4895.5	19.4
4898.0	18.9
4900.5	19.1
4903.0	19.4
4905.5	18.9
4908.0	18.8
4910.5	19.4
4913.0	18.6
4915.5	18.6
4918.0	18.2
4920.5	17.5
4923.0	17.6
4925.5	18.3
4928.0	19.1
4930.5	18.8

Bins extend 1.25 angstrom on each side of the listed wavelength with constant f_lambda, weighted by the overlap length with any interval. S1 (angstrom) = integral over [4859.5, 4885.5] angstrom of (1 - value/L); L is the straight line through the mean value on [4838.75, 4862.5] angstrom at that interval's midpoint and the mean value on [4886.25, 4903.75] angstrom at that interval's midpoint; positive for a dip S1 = 1.5 angstrom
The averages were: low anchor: 17.6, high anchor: 18.7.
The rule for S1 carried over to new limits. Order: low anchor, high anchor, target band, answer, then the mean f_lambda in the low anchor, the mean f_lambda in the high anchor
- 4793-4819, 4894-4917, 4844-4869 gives 2.4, 19.1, 19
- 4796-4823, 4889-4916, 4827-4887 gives 4.1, 18.9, 18.9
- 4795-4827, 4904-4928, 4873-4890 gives 0.7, 18.9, 18.5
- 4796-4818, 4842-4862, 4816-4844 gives -0.3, 19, 17.6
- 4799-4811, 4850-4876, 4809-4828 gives -0.3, 19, 16.9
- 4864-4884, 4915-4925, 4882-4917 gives -1.9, 17.4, 18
